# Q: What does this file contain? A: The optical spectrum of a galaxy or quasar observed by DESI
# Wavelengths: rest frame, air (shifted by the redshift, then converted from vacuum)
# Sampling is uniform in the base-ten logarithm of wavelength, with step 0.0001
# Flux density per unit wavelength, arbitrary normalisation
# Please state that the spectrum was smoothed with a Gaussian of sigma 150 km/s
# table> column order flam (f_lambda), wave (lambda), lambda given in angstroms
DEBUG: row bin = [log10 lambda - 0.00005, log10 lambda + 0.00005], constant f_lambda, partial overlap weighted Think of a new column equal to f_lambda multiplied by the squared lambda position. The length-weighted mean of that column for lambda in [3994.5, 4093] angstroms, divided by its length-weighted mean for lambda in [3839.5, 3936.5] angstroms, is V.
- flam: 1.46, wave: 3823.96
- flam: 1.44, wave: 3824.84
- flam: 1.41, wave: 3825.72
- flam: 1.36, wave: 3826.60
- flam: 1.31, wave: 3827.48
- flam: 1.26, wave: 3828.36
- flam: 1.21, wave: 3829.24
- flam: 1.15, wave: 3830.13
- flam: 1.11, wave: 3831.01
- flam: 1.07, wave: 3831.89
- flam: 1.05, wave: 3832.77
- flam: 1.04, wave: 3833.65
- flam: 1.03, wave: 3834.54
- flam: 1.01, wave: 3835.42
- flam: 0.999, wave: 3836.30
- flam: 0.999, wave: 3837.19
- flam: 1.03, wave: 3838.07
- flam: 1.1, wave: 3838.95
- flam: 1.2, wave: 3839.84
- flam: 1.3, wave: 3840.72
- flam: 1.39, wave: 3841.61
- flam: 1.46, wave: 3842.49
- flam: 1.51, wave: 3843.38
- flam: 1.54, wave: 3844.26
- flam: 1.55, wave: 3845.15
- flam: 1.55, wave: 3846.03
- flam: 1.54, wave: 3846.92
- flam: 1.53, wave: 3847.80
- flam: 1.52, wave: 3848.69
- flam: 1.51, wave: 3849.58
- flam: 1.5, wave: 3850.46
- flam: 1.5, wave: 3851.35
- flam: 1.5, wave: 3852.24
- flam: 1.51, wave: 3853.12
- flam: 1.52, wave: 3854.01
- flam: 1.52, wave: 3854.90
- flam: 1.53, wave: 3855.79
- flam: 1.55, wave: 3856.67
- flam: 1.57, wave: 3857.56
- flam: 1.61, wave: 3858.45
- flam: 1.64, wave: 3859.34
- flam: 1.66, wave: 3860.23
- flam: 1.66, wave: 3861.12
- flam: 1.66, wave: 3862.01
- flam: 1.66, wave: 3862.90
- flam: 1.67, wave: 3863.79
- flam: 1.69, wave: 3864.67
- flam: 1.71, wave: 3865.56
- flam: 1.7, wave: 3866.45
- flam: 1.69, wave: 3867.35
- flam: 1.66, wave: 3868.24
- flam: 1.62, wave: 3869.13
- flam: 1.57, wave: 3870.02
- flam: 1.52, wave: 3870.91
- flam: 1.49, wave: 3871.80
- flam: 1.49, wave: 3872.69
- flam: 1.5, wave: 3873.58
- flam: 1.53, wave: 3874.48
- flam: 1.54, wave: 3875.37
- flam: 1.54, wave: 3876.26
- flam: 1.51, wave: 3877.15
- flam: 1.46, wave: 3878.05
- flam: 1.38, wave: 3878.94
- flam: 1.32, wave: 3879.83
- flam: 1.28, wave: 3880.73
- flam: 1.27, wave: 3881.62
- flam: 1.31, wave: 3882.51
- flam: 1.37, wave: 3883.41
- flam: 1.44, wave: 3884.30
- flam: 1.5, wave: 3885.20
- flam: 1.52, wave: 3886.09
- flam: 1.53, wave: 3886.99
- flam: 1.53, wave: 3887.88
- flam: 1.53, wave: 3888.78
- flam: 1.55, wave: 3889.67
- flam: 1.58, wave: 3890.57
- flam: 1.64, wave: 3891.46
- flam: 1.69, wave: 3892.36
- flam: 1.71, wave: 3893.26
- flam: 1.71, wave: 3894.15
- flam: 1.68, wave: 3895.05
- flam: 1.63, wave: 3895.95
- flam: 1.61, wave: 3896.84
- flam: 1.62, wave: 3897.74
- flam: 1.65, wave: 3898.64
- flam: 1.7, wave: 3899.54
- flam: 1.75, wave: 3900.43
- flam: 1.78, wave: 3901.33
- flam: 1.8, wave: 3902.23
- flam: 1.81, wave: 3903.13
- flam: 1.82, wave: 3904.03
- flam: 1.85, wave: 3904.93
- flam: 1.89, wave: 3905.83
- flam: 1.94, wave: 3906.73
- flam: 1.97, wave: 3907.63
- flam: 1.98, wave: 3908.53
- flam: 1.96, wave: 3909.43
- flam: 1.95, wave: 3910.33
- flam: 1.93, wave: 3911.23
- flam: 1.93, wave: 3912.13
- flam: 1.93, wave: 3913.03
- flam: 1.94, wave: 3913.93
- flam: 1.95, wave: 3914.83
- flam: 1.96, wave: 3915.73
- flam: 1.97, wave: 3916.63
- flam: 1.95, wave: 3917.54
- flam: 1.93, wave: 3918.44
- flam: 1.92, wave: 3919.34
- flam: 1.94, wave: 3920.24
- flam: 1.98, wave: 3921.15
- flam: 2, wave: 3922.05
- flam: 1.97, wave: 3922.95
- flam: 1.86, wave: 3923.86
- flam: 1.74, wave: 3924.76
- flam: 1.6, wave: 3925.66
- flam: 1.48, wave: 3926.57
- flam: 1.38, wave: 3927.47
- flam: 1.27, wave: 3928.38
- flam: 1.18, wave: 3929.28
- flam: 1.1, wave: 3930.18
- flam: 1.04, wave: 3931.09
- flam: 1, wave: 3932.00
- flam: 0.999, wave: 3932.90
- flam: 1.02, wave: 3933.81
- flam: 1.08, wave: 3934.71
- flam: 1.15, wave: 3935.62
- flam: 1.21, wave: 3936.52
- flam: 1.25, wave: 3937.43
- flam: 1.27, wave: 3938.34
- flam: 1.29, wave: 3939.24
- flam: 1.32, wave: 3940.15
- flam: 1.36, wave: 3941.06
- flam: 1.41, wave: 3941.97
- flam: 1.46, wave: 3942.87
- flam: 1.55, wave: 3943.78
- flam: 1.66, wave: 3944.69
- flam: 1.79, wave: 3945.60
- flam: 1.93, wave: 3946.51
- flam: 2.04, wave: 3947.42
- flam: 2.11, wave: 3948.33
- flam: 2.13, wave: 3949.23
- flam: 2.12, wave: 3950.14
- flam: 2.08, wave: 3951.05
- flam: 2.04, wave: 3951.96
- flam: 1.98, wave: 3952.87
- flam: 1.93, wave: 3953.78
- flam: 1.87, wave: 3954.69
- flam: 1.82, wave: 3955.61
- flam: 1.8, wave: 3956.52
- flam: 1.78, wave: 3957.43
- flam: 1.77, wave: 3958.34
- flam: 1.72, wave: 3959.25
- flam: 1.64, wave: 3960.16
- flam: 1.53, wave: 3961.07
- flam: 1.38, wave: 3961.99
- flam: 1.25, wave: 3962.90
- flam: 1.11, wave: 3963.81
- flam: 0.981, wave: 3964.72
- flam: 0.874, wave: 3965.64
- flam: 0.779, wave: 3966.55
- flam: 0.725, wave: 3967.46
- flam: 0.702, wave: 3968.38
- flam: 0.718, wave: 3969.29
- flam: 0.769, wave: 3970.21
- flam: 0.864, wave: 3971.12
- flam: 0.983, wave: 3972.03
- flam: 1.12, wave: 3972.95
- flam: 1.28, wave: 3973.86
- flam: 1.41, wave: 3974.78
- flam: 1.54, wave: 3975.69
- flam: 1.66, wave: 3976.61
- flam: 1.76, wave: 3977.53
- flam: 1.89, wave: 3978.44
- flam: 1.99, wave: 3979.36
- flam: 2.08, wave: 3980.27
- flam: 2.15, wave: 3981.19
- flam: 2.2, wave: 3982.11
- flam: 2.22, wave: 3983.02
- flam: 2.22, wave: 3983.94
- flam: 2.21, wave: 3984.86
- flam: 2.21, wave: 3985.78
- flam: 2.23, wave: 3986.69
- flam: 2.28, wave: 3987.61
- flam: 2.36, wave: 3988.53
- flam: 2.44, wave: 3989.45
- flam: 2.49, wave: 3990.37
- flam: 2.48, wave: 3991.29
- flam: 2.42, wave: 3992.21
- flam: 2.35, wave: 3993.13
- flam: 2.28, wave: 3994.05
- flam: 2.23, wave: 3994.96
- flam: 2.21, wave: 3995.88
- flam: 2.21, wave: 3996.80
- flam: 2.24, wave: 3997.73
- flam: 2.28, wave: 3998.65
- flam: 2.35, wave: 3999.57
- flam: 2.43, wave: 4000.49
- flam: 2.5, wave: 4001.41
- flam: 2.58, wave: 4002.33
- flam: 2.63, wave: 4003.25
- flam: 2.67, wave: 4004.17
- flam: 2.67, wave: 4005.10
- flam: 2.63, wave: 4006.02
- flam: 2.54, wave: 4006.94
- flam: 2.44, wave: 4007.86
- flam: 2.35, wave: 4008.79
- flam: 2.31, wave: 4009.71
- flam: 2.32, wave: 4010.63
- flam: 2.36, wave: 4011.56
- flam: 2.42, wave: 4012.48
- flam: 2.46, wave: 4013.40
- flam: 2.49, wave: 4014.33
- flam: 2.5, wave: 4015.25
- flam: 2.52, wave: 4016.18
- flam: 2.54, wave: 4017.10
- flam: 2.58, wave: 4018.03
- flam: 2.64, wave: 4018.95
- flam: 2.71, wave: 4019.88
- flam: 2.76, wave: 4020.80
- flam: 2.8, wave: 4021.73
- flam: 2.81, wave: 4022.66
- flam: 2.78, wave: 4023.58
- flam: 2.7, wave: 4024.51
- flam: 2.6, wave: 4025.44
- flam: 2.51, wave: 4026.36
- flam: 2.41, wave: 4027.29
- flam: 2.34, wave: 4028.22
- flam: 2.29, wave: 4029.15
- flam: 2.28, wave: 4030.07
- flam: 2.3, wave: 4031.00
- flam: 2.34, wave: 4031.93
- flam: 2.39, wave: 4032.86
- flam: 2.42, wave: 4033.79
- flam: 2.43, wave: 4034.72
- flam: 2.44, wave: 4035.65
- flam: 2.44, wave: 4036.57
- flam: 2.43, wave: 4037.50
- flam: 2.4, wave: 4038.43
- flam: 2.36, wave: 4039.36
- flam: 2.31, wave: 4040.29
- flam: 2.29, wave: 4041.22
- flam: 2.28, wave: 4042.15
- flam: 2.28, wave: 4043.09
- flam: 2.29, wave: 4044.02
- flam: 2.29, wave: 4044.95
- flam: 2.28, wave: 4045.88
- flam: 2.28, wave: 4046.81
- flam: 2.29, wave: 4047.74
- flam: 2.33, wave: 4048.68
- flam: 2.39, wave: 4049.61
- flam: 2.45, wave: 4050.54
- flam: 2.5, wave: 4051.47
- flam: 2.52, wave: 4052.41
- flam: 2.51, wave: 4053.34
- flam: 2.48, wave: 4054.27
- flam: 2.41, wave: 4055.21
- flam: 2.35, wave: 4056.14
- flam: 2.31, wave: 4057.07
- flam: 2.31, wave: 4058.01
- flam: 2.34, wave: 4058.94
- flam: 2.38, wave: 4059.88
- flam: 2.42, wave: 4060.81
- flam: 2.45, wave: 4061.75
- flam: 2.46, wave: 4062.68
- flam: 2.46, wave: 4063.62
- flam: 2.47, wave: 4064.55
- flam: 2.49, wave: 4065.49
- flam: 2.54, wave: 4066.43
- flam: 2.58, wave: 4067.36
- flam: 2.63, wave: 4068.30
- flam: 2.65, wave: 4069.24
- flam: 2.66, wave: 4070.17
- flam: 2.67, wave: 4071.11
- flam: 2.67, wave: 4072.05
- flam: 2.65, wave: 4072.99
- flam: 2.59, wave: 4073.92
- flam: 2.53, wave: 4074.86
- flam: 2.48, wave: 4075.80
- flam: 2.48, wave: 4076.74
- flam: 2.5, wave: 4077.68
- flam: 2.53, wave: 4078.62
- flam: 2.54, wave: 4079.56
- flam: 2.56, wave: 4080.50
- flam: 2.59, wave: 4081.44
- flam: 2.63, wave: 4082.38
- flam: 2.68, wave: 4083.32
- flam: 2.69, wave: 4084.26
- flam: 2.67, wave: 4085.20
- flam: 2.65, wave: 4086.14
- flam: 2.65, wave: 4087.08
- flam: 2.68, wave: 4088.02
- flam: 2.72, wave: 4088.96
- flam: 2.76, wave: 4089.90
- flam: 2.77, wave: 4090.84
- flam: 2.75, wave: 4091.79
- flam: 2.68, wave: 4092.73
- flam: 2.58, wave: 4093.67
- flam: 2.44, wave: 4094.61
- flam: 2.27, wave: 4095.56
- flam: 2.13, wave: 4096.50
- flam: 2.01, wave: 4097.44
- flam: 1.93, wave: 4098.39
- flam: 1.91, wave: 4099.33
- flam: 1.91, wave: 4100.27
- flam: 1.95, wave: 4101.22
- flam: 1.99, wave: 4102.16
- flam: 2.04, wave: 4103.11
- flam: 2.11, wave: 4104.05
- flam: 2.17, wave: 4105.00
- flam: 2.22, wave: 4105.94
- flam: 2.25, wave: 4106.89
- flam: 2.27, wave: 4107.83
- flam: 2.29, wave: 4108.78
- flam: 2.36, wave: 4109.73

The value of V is 1.7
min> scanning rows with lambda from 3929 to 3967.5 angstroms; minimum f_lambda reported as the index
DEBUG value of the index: 0.725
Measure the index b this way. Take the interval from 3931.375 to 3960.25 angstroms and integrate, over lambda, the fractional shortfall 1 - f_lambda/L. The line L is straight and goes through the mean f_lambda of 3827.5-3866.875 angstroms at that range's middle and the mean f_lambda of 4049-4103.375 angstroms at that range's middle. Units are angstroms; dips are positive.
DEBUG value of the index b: 4.1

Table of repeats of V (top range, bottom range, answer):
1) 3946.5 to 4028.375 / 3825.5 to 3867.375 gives 1.57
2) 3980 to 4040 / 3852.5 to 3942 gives 1.61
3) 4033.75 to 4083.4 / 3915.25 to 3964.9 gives 1.62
